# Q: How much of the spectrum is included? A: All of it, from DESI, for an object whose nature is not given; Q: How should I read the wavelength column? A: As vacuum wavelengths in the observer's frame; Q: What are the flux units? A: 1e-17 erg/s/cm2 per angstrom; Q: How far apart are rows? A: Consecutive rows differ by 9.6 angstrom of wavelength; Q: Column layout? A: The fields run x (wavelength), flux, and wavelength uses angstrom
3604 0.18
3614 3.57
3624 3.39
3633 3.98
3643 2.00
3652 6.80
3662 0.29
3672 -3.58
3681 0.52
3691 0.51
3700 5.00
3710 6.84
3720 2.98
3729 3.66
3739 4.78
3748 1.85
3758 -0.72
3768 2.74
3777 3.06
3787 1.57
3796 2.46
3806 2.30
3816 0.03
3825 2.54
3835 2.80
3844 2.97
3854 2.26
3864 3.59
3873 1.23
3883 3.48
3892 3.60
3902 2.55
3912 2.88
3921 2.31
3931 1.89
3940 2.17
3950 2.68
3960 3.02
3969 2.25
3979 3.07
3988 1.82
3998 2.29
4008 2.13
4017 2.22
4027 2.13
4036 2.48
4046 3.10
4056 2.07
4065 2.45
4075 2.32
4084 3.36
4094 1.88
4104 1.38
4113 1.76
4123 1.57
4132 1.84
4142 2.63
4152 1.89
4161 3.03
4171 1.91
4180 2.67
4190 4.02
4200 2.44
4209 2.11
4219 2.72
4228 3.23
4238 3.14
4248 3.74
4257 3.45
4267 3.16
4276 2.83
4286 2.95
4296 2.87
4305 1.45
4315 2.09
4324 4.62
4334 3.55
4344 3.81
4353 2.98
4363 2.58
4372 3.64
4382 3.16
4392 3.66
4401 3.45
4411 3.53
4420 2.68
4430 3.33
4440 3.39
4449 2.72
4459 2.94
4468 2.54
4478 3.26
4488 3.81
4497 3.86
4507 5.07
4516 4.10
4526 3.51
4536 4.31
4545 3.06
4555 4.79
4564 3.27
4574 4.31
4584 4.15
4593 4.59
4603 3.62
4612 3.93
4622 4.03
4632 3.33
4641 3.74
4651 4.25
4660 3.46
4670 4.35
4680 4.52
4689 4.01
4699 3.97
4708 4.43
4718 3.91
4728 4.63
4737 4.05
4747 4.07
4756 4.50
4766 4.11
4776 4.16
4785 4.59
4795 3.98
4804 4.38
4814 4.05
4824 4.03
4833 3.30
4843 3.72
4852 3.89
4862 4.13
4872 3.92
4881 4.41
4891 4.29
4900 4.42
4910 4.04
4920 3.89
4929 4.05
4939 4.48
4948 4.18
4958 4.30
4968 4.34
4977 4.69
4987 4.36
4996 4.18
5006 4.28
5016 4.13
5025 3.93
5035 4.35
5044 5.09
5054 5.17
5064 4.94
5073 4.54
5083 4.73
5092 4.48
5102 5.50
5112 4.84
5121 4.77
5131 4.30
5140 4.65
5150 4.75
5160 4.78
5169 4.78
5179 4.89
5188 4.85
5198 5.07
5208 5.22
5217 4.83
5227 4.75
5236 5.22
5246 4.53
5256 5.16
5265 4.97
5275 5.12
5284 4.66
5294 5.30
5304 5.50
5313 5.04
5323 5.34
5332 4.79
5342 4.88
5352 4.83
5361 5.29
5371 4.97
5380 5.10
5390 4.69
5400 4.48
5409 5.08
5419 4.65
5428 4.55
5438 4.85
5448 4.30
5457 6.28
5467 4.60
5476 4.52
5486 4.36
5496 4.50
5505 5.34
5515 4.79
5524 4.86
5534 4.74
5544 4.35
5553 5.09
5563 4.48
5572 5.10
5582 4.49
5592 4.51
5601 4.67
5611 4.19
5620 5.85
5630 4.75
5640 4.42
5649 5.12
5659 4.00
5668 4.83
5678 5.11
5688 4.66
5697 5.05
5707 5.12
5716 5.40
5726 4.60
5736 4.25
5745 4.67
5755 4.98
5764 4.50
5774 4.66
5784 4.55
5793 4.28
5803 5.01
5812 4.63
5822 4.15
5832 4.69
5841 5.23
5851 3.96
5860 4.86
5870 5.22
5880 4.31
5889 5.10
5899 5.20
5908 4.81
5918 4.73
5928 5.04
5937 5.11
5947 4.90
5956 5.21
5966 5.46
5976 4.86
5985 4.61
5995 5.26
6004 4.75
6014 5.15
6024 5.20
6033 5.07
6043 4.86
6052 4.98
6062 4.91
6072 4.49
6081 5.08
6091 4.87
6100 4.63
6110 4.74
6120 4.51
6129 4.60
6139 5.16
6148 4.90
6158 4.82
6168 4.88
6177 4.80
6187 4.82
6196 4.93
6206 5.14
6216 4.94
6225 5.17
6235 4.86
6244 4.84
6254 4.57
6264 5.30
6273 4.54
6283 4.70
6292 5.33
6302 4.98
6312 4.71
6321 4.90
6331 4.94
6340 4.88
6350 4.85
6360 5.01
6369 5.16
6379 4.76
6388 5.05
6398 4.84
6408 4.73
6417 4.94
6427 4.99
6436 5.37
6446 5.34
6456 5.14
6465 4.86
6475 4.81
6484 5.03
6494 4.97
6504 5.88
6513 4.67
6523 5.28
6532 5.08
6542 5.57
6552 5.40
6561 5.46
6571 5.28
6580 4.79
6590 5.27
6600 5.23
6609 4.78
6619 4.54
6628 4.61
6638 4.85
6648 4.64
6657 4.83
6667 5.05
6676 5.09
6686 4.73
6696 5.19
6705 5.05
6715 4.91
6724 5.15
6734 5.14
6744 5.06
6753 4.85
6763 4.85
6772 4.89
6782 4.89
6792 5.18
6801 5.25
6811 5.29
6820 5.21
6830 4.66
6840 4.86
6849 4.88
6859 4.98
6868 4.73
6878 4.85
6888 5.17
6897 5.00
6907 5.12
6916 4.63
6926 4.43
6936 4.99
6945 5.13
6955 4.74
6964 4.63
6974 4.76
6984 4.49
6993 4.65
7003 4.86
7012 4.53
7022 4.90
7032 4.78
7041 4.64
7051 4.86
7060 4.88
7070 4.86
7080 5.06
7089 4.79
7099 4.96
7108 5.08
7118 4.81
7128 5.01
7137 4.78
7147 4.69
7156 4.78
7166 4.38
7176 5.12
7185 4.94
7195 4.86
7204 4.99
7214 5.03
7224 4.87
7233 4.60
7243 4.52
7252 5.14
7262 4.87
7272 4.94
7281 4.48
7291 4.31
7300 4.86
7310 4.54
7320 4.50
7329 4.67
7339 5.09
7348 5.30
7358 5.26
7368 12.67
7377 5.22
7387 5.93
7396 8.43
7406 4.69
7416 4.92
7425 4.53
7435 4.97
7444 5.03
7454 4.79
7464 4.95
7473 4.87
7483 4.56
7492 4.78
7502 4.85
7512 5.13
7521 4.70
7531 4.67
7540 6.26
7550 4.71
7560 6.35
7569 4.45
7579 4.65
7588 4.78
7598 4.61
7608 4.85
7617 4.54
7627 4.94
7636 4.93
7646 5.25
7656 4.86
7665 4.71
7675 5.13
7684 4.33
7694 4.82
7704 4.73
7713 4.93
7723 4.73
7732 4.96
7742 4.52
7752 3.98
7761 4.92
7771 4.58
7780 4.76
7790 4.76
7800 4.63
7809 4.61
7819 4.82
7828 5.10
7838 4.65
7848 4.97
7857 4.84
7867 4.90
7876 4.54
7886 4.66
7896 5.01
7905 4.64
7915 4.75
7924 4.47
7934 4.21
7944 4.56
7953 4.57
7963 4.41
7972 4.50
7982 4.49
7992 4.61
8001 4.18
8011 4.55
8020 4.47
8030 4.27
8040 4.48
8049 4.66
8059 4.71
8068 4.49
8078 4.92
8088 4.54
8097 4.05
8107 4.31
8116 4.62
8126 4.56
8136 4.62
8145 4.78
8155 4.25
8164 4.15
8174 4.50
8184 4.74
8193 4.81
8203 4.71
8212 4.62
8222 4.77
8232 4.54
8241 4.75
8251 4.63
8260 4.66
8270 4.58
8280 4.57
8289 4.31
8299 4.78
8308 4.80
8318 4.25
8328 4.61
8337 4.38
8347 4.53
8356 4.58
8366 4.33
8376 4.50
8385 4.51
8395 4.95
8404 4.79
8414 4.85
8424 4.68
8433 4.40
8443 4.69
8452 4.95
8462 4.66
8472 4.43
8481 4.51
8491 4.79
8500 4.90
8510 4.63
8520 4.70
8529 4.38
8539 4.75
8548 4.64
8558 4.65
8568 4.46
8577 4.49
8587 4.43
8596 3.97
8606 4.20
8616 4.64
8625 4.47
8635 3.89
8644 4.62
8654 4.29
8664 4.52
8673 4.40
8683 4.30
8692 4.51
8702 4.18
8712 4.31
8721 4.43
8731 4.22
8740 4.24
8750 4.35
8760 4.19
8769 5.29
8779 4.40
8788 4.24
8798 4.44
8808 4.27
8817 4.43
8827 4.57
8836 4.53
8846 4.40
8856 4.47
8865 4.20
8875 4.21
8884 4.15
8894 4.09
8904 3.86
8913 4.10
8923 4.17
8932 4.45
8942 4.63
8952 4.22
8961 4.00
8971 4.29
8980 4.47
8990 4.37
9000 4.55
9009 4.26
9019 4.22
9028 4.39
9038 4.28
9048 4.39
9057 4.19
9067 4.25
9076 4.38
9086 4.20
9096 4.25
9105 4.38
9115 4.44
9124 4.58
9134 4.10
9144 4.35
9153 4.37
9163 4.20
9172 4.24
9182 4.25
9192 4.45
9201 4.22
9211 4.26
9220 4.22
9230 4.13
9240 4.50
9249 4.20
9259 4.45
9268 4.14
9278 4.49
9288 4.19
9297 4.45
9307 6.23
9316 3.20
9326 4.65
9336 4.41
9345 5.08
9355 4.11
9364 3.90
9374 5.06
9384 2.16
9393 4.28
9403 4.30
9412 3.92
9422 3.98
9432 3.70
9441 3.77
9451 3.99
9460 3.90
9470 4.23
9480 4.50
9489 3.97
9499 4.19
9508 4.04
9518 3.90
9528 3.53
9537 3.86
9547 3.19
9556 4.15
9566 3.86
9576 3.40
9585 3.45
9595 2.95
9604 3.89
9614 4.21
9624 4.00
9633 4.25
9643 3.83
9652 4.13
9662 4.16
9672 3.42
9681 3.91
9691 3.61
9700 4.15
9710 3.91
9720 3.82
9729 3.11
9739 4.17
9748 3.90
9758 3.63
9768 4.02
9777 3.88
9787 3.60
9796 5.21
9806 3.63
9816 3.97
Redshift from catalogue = 0.123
